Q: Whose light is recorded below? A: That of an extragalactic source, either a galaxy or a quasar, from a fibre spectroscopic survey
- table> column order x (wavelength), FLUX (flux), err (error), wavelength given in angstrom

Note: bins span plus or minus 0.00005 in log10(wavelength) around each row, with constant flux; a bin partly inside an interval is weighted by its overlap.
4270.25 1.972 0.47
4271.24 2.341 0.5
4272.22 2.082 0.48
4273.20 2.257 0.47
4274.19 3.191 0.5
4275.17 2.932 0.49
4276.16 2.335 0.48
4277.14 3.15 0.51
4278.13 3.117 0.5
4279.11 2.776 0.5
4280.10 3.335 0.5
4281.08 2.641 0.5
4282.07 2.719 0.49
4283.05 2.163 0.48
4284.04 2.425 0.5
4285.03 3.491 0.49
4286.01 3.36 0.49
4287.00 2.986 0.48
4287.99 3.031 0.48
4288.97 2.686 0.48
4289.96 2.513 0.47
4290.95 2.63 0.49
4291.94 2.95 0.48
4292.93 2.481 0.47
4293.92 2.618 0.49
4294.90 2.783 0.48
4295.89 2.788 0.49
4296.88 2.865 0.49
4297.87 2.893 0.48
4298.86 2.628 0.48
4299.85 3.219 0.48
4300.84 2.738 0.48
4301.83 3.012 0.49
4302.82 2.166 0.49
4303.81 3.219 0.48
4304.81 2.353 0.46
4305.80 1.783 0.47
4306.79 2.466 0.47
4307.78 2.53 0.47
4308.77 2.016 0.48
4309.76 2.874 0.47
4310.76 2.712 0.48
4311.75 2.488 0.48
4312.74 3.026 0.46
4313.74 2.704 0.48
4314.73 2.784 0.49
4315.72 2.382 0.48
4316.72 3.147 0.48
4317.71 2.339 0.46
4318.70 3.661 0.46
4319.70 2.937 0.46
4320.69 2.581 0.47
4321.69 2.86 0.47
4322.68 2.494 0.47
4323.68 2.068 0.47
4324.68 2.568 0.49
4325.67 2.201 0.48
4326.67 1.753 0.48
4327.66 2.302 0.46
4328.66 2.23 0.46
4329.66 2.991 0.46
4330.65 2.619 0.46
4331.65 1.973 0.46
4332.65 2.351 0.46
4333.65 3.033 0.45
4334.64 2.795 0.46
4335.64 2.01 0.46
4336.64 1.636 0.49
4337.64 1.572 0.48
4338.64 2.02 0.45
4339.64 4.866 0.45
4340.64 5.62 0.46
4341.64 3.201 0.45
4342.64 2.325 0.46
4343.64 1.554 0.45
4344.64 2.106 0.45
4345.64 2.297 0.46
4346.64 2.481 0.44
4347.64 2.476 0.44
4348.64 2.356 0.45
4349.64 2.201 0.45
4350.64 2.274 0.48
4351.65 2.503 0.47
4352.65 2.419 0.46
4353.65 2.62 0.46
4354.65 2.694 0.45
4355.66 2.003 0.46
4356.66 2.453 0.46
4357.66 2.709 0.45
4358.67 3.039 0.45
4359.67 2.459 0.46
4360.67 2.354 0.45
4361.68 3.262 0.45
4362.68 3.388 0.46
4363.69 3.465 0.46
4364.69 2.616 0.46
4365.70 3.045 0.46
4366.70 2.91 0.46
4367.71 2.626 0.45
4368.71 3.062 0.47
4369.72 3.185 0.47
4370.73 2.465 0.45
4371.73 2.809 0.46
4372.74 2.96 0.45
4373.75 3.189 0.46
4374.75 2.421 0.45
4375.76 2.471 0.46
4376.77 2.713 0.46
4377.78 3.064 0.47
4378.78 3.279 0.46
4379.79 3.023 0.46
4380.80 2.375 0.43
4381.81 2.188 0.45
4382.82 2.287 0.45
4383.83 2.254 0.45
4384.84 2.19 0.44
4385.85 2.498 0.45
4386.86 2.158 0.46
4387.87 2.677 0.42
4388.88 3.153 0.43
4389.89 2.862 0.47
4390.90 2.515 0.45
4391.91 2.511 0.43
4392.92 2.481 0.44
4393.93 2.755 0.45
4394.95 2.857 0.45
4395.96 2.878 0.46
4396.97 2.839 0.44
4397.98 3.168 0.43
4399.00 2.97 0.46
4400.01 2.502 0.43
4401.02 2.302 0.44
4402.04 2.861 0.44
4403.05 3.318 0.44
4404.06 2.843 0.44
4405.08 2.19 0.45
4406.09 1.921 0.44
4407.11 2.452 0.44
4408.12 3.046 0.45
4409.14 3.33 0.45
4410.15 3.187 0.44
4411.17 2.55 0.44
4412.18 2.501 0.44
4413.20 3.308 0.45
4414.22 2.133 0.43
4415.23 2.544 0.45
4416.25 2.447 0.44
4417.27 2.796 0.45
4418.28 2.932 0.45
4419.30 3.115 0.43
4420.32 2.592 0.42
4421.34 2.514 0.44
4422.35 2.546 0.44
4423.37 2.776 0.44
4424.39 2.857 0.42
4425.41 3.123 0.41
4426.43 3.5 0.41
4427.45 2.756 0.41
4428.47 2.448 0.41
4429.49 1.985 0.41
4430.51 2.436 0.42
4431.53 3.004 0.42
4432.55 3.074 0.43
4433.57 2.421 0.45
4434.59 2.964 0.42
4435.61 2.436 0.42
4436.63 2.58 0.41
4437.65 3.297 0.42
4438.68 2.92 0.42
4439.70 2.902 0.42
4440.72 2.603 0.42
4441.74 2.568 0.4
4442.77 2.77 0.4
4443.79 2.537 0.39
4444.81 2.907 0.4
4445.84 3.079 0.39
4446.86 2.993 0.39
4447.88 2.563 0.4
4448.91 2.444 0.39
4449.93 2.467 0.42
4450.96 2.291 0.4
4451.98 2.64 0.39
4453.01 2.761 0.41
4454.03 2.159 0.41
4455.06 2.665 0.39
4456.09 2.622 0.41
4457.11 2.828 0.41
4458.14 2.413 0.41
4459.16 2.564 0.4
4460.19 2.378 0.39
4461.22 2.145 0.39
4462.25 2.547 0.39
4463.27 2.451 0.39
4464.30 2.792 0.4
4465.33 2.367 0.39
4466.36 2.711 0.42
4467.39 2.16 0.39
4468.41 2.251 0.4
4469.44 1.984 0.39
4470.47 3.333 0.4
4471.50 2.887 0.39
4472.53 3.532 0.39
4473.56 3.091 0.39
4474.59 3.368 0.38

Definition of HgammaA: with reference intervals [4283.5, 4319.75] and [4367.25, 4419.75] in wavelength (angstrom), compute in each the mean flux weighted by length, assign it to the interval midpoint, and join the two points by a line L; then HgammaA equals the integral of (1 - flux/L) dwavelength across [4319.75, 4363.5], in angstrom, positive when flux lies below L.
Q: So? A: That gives 2.7 angstrom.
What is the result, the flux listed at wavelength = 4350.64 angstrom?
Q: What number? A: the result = 2.274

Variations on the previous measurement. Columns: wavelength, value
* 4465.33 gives 2.367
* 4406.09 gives 1.921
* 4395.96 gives 2.878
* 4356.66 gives 2.453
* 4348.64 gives 2.356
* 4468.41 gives 2.251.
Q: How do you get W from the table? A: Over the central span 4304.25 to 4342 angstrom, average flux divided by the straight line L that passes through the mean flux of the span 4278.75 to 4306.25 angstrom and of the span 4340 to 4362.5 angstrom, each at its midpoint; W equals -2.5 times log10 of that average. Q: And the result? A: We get 0.026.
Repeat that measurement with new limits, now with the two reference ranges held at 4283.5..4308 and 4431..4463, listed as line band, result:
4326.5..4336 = 0.12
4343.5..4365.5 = 0.06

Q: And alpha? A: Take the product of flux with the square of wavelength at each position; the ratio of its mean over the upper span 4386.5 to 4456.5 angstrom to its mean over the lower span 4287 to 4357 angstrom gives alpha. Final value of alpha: 1.1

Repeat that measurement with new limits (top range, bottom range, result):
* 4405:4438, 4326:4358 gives 1.13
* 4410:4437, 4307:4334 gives 1.11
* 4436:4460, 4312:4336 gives 1.10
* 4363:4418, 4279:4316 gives 1.05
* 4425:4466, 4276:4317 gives 1.04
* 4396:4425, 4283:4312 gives 1.07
